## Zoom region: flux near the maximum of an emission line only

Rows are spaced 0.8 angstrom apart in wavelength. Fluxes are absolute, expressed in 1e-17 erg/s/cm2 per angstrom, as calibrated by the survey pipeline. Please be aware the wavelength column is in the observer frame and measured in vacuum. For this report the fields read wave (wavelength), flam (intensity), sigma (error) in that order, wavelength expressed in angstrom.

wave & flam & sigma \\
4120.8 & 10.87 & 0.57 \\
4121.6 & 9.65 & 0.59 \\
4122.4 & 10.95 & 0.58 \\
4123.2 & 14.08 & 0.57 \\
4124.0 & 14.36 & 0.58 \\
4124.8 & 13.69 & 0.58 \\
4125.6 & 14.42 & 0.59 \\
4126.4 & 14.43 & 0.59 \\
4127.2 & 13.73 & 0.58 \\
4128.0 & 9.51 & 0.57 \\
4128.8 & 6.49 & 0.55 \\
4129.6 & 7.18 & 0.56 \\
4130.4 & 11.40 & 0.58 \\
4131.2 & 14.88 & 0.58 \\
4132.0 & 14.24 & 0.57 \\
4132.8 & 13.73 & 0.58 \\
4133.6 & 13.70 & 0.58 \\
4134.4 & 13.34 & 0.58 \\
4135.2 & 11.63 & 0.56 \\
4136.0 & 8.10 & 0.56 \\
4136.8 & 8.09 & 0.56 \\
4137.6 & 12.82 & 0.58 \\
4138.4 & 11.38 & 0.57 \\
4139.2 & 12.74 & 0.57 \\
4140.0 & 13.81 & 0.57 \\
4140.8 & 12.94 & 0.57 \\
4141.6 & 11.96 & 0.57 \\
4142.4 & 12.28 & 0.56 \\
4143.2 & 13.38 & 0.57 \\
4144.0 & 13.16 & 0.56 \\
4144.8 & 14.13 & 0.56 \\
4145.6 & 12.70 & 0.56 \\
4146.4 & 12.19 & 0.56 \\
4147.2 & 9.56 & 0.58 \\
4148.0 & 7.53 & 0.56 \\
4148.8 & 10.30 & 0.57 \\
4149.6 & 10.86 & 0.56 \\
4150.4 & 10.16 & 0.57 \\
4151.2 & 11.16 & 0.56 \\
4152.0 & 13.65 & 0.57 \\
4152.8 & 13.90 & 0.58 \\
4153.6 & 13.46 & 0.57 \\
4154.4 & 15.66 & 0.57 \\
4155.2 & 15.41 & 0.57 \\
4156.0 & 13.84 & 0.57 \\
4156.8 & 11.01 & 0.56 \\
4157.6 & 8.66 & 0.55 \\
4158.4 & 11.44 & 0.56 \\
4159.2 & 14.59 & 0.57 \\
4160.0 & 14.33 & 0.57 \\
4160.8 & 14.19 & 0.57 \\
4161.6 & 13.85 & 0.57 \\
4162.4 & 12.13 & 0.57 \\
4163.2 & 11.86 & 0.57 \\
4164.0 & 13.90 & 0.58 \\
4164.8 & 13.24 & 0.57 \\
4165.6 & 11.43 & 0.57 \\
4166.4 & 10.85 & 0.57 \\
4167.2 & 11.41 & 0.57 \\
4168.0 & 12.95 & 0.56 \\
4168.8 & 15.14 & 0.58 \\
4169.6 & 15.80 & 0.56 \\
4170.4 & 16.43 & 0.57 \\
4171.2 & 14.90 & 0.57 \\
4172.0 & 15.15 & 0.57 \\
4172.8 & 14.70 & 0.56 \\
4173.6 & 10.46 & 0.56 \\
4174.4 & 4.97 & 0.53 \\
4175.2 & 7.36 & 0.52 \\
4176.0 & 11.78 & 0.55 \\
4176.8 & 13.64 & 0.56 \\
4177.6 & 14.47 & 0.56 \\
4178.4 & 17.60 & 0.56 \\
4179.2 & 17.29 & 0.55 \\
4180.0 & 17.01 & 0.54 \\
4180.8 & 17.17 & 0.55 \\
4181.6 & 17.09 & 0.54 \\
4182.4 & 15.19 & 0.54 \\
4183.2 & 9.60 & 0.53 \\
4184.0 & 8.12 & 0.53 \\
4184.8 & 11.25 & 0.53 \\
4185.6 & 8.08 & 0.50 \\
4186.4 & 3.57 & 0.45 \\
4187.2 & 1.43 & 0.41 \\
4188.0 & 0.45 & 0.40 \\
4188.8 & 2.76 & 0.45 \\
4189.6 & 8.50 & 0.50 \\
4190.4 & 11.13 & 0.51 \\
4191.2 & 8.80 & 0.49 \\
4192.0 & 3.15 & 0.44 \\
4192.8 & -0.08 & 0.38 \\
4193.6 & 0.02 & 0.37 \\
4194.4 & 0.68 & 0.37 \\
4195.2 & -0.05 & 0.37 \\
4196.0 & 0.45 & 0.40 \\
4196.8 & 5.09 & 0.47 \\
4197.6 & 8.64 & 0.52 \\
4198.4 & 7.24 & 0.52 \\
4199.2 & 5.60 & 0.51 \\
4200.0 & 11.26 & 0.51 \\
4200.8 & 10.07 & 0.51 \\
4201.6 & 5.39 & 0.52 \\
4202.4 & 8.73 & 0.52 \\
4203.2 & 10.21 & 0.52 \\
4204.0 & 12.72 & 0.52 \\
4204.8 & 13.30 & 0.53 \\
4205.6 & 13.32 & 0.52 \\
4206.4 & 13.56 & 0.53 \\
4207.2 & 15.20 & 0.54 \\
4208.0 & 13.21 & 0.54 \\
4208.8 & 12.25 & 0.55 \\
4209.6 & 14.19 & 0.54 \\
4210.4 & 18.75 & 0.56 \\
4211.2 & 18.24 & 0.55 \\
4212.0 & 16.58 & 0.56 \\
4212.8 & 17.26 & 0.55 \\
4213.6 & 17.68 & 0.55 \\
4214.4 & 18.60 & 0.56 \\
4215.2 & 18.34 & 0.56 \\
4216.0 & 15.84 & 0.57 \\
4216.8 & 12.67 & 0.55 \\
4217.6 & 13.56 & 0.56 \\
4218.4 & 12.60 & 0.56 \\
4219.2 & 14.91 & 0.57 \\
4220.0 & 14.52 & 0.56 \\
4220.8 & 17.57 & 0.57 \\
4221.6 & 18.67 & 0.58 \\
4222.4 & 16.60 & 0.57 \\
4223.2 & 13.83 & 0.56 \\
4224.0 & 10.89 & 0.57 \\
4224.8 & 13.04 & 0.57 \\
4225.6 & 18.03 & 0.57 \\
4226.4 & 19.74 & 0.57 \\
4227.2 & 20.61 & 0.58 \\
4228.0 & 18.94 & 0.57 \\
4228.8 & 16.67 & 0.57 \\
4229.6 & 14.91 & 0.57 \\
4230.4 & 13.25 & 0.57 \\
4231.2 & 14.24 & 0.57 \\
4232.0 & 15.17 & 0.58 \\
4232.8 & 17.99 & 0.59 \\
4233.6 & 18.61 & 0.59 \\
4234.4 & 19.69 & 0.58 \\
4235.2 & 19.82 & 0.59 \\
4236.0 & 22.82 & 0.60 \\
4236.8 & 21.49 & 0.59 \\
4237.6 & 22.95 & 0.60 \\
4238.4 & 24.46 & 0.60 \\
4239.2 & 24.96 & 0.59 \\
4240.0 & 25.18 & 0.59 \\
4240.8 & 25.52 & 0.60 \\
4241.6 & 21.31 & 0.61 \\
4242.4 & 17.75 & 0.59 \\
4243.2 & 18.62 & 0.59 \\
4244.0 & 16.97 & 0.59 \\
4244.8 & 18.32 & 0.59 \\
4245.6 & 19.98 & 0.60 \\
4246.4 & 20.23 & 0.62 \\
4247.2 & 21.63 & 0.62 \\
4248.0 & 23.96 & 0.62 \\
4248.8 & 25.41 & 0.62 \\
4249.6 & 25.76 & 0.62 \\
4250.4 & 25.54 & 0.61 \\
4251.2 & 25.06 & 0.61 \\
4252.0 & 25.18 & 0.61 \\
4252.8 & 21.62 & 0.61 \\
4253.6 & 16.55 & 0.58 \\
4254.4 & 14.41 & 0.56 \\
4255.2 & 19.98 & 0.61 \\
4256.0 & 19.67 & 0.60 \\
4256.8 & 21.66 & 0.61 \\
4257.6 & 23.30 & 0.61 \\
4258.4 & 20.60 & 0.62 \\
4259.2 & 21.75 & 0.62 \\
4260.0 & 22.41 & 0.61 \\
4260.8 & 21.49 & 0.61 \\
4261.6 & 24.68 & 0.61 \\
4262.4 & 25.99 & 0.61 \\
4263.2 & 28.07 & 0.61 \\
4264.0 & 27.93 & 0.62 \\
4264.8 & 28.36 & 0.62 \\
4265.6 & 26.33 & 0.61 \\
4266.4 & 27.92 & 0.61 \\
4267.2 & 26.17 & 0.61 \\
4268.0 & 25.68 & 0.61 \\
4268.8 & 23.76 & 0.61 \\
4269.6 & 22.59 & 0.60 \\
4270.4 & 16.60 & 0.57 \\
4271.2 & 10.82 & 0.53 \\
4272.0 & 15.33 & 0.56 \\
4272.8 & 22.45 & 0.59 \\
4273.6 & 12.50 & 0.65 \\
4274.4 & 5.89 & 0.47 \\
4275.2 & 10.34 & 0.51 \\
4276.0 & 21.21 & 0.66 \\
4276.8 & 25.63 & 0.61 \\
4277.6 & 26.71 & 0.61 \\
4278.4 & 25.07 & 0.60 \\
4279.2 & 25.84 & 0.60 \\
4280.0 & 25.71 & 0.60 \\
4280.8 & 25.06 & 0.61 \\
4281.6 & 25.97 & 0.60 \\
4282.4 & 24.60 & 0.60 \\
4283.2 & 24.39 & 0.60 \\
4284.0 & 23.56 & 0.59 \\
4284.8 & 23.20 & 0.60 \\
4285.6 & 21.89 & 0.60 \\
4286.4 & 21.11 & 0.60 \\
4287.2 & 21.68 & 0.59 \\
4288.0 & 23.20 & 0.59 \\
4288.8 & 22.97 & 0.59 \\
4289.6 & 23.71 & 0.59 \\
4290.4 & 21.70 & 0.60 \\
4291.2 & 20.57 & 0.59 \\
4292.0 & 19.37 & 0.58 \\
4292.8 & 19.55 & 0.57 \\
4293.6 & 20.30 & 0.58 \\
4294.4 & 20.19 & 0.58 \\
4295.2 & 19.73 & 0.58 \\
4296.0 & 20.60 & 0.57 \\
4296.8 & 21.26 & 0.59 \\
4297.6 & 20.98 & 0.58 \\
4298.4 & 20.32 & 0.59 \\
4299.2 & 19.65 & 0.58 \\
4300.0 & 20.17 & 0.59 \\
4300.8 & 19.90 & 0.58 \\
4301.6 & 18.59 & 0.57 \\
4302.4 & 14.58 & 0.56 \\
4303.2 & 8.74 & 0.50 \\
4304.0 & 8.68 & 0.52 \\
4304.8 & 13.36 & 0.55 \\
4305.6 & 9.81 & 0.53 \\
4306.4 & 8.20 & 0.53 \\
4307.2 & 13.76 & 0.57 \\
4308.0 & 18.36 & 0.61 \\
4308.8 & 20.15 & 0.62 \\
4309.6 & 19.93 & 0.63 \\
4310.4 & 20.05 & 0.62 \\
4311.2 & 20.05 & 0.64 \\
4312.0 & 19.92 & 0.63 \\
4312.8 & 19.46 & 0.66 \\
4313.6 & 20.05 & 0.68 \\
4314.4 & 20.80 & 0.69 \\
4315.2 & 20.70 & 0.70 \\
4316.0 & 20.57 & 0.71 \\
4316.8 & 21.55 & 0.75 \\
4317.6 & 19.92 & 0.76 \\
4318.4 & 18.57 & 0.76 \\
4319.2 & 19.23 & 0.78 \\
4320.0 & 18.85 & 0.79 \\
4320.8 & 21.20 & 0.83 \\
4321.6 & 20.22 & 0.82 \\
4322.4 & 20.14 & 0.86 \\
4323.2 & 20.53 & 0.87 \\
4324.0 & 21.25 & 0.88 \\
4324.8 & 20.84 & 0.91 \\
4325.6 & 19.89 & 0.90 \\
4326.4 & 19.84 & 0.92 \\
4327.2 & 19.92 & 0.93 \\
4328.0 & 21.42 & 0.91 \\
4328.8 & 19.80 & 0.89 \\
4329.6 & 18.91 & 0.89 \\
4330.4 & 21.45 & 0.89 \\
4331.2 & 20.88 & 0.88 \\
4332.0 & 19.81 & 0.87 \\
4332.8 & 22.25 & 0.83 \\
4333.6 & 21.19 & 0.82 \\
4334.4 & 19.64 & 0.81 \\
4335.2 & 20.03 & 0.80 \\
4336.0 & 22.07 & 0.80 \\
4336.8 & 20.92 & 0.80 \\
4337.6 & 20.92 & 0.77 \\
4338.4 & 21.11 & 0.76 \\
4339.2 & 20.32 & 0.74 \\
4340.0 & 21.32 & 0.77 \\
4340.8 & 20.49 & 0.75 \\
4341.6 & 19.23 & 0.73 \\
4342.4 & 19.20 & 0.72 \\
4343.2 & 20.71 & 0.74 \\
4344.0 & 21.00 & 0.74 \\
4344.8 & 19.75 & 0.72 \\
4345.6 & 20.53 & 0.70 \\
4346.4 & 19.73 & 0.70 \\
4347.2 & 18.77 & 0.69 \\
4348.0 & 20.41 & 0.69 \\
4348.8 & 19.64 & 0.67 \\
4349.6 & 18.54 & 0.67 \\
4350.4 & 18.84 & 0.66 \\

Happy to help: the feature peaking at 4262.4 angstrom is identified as Lyman alpha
